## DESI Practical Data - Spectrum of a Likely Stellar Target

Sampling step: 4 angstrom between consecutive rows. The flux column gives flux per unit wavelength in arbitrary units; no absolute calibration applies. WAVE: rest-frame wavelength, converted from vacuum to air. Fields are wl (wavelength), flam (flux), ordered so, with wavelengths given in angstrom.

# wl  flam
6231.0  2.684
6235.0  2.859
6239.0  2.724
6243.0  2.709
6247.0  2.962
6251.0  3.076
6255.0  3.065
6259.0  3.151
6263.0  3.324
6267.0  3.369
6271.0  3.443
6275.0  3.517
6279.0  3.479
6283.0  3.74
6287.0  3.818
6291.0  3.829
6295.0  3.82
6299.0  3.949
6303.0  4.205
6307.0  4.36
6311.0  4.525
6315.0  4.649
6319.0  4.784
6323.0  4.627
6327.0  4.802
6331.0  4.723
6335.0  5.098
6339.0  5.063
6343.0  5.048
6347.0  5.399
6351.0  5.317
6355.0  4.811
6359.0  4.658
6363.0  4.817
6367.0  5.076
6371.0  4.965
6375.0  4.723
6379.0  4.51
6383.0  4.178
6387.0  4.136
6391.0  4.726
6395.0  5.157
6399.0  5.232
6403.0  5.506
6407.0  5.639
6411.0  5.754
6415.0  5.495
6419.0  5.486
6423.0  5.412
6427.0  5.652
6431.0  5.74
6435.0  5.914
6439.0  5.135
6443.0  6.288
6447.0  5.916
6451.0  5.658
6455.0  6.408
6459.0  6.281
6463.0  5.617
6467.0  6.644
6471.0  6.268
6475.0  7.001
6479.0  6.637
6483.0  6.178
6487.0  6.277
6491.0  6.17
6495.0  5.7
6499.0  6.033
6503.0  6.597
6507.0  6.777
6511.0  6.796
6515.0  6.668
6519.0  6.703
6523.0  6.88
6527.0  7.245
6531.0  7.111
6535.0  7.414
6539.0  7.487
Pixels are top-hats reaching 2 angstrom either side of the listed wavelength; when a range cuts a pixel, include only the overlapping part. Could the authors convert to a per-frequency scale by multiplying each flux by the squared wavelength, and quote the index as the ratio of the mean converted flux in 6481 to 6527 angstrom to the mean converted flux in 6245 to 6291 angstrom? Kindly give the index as 2.06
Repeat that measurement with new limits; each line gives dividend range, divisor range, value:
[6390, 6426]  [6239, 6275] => 1.81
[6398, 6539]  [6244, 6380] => 1.53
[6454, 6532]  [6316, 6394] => 1.41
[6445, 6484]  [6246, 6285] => 2.01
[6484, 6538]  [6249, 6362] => 1.68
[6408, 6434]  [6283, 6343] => 1.30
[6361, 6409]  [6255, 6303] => 1.41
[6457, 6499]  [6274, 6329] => 1.59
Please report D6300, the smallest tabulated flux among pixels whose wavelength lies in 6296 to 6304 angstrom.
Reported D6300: 3.949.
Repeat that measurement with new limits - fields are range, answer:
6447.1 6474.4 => 5.617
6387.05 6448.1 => 4.726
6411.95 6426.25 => 5.412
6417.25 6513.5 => 5.135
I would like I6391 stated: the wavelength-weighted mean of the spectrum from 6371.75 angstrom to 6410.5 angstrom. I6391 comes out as 4.9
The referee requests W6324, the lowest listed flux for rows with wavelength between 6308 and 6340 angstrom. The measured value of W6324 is 4.525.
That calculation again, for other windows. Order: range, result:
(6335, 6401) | 4.136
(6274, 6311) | 3.479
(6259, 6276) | 3.151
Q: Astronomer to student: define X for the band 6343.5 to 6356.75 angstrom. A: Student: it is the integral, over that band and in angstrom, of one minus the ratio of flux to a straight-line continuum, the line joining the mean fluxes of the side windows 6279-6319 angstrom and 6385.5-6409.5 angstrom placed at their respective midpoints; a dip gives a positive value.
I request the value -1.6 angstrom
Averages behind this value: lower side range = 4.1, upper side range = 5.1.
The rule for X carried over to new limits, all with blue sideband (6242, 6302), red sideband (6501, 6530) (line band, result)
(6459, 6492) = -0.5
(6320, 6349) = -4.4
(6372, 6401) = 2.0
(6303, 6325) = -2.9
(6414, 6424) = 0.0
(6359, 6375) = -0.4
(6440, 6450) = -0.2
